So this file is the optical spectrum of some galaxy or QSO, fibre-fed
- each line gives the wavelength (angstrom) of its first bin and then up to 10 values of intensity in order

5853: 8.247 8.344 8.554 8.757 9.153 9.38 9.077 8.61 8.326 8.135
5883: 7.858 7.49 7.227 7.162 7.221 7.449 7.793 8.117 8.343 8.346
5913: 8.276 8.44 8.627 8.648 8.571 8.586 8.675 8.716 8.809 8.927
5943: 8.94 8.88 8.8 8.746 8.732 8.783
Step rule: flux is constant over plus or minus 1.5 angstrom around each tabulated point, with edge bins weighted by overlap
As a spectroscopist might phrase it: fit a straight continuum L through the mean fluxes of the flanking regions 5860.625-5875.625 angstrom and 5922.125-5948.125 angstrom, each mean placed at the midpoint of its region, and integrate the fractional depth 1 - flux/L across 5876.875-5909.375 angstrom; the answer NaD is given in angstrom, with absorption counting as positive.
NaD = 4.3 angstrom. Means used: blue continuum 8.99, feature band 7.73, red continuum 8.76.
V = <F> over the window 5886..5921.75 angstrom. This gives 7.92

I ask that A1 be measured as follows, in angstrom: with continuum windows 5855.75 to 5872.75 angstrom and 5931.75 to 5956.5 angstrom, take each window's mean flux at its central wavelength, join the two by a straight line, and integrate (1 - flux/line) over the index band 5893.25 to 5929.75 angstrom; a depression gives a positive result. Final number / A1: 2.7 angstrom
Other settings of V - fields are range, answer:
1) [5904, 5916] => 8.31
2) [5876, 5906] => 7.68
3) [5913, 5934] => 8.58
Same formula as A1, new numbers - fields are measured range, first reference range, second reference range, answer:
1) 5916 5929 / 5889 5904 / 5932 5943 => -0.4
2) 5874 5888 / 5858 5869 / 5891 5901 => 0.2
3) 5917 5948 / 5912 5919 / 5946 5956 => -0.5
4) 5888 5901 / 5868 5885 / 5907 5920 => 1.7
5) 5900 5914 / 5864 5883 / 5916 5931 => 0.7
